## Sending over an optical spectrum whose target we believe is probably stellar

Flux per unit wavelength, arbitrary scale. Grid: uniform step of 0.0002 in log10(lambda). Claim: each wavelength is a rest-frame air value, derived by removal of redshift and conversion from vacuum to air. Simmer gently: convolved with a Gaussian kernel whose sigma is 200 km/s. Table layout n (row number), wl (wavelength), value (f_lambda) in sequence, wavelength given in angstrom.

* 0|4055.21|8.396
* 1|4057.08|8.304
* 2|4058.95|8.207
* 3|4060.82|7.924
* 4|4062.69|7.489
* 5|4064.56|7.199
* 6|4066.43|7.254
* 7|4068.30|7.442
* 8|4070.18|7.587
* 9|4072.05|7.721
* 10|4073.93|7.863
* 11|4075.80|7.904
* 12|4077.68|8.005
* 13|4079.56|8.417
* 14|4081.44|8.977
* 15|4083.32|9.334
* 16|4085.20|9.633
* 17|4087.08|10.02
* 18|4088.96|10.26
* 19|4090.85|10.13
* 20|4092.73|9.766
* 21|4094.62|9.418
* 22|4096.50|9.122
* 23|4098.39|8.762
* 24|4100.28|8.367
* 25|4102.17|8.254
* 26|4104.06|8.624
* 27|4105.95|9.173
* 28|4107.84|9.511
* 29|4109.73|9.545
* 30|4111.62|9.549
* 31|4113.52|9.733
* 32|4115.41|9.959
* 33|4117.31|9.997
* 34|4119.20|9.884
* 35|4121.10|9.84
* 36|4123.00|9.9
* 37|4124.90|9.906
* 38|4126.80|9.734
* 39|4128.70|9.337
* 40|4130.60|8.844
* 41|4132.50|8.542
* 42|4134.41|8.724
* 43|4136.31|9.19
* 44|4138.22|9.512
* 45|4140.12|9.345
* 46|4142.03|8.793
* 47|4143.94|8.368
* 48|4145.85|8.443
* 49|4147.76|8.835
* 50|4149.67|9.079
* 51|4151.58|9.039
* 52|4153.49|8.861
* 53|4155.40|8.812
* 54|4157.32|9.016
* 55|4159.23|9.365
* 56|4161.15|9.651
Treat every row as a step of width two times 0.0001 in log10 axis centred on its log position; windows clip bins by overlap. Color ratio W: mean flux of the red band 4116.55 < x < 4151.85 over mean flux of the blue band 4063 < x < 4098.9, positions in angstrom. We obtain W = 1.07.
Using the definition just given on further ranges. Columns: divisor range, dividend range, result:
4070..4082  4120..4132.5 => 1.18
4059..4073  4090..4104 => 1.20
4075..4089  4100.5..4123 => 1.05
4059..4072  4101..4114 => 1.21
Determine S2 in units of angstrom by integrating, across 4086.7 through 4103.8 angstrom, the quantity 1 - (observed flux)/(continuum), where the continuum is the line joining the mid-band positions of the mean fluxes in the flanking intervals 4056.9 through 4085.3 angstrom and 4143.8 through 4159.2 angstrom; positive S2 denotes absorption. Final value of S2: -2.1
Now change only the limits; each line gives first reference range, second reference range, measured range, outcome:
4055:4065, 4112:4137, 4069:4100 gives -1.37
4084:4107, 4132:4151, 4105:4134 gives -1.48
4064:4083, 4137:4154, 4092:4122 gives -3.44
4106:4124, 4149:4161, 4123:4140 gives 0.36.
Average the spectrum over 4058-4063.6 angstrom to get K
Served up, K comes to 7.87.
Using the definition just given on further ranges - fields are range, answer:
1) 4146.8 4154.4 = 8.96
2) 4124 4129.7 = 9.65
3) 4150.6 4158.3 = 8.94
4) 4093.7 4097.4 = 9.29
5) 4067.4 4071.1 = 7.5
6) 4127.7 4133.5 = 8.91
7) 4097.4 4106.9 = 8.63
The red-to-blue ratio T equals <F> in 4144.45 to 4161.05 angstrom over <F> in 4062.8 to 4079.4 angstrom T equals 1.2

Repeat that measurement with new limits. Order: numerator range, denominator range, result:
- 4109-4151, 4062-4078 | 1.23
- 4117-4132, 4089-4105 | 1.06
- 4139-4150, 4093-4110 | 0.98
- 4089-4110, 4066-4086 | 1.12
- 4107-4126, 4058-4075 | 1.28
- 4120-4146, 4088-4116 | 0.99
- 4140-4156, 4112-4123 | 0.89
